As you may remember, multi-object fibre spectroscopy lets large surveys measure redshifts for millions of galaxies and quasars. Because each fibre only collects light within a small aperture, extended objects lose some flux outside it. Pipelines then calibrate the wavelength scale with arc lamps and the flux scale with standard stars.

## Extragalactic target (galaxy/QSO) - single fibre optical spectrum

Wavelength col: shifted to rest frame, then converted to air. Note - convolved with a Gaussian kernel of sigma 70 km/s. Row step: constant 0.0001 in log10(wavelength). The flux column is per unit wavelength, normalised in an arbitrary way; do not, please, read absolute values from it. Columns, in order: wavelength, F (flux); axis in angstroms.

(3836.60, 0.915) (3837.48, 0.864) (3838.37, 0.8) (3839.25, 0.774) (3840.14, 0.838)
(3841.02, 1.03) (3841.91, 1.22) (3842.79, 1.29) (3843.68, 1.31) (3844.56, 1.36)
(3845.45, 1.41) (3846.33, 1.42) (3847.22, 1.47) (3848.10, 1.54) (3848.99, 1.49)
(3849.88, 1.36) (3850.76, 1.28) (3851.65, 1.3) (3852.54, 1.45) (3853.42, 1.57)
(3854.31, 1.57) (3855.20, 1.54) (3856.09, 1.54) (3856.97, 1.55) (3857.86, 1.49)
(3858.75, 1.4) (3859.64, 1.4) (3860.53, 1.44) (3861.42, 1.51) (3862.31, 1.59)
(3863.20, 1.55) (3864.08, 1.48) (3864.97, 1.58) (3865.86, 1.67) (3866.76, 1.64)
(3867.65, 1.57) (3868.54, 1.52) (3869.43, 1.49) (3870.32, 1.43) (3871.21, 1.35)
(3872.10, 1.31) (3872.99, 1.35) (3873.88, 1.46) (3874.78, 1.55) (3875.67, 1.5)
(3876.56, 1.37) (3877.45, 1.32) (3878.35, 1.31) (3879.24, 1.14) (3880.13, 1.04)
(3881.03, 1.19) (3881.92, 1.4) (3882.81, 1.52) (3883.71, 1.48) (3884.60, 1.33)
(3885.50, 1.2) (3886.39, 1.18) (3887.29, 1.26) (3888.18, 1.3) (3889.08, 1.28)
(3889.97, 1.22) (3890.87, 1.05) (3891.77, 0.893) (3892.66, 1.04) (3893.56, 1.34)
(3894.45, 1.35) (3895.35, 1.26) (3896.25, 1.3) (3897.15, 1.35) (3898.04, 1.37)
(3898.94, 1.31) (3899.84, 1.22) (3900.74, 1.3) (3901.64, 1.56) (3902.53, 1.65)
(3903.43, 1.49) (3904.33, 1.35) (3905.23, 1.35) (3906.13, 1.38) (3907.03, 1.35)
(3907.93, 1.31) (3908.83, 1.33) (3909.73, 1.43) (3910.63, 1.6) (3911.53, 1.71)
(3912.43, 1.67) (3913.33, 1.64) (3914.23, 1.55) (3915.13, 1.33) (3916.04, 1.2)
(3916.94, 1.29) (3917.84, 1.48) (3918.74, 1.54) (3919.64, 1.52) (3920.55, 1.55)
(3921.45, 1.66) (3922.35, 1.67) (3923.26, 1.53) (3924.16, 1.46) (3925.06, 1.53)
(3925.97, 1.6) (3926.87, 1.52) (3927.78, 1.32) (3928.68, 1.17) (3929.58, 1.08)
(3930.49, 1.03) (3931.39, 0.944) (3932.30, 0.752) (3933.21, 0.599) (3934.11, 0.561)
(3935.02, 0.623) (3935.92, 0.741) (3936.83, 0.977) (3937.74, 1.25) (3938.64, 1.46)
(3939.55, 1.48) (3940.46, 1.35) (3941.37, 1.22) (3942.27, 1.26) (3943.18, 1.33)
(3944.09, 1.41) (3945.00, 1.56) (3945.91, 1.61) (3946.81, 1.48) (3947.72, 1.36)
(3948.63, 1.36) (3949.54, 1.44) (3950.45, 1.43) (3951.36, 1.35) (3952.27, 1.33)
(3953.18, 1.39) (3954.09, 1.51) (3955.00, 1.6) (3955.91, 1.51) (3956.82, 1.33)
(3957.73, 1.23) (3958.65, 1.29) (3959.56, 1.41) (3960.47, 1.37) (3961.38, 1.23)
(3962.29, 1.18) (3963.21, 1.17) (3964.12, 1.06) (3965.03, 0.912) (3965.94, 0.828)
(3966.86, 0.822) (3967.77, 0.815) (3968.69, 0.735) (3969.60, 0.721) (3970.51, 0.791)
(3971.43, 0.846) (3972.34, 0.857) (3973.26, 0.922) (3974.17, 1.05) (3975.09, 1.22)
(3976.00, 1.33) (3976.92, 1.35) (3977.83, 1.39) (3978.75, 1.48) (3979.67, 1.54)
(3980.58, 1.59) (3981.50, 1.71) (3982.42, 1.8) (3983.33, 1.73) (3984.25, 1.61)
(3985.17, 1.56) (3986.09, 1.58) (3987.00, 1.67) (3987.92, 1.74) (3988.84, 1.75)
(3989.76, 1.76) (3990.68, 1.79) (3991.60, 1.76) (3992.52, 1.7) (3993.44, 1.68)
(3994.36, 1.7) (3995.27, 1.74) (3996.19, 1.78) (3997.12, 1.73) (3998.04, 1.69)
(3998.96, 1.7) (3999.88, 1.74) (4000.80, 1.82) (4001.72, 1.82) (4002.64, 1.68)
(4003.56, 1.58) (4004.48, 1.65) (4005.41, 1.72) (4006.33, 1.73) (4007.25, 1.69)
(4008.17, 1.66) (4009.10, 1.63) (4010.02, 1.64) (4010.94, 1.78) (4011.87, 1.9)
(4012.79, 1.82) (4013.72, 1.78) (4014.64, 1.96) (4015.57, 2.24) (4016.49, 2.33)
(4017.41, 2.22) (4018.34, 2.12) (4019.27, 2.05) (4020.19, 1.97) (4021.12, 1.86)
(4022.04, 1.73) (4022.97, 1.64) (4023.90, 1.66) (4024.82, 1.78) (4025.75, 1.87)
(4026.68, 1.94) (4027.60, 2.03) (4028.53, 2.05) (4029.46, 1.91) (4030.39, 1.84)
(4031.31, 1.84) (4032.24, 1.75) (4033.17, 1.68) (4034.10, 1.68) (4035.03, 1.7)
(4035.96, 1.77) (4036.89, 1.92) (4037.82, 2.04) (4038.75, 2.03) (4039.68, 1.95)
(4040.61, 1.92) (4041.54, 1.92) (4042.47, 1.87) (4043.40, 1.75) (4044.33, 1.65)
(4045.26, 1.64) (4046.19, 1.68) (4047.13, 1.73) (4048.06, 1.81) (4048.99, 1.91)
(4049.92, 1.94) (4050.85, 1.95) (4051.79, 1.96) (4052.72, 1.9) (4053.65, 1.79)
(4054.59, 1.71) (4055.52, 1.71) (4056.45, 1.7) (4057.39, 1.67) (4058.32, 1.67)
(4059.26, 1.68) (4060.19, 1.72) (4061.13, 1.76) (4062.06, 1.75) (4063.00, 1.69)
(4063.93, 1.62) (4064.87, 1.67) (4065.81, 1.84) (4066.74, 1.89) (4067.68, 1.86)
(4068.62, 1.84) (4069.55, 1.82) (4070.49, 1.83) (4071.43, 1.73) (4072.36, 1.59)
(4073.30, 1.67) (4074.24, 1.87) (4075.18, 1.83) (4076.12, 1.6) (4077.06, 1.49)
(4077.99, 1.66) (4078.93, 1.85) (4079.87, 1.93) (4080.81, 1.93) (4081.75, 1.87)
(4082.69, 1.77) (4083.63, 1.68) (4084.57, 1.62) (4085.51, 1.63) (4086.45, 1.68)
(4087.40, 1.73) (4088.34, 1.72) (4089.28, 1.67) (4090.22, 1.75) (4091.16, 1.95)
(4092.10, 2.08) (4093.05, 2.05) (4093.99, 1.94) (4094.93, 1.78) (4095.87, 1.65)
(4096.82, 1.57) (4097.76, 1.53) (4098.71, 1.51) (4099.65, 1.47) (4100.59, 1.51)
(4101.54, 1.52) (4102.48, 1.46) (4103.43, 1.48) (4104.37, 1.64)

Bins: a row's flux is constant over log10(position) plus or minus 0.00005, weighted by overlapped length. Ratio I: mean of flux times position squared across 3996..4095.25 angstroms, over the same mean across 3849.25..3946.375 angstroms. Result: 1.43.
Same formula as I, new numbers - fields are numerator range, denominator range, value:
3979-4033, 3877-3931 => 1.38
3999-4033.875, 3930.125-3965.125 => 1.54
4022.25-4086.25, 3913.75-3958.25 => 1.44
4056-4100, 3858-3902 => 1.41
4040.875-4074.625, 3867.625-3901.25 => 1.48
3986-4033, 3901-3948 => 1.41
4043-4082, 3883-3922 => 1.39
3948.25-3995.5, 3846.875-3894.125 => 1.03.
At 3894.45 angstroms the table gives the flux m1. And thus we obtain 1.35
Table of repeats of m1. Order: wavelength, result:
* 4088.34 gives 1.72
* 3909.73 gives 1.43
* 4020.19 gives 1.97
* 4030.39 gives 1.84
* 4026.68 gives 1.94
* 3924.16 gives 1.46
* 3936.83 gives 0.977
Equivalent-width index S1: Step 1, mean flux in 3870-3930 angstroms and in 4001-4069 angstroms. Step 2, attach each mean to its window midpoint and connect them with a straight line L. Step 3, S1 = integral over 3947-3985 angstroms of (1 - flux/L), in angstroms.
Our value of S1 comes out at 7.9 angstroms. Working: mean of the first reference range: 1.37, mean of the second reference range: 1.82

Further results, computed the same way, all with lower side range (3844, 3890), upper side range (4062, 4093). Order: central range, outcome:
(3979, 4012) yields -1.4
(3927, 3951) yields 5.4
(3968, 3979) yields 3.8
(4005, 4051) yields -4.7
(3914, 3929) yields 0.4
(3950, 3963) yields 1.7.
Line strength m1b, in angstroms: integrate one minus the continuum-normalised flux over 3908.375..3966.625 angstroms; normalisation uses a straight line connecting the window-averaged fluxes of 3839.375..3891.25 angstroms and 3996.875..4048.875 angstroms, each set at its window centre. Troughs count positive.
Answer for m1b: 9.84 angstroms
